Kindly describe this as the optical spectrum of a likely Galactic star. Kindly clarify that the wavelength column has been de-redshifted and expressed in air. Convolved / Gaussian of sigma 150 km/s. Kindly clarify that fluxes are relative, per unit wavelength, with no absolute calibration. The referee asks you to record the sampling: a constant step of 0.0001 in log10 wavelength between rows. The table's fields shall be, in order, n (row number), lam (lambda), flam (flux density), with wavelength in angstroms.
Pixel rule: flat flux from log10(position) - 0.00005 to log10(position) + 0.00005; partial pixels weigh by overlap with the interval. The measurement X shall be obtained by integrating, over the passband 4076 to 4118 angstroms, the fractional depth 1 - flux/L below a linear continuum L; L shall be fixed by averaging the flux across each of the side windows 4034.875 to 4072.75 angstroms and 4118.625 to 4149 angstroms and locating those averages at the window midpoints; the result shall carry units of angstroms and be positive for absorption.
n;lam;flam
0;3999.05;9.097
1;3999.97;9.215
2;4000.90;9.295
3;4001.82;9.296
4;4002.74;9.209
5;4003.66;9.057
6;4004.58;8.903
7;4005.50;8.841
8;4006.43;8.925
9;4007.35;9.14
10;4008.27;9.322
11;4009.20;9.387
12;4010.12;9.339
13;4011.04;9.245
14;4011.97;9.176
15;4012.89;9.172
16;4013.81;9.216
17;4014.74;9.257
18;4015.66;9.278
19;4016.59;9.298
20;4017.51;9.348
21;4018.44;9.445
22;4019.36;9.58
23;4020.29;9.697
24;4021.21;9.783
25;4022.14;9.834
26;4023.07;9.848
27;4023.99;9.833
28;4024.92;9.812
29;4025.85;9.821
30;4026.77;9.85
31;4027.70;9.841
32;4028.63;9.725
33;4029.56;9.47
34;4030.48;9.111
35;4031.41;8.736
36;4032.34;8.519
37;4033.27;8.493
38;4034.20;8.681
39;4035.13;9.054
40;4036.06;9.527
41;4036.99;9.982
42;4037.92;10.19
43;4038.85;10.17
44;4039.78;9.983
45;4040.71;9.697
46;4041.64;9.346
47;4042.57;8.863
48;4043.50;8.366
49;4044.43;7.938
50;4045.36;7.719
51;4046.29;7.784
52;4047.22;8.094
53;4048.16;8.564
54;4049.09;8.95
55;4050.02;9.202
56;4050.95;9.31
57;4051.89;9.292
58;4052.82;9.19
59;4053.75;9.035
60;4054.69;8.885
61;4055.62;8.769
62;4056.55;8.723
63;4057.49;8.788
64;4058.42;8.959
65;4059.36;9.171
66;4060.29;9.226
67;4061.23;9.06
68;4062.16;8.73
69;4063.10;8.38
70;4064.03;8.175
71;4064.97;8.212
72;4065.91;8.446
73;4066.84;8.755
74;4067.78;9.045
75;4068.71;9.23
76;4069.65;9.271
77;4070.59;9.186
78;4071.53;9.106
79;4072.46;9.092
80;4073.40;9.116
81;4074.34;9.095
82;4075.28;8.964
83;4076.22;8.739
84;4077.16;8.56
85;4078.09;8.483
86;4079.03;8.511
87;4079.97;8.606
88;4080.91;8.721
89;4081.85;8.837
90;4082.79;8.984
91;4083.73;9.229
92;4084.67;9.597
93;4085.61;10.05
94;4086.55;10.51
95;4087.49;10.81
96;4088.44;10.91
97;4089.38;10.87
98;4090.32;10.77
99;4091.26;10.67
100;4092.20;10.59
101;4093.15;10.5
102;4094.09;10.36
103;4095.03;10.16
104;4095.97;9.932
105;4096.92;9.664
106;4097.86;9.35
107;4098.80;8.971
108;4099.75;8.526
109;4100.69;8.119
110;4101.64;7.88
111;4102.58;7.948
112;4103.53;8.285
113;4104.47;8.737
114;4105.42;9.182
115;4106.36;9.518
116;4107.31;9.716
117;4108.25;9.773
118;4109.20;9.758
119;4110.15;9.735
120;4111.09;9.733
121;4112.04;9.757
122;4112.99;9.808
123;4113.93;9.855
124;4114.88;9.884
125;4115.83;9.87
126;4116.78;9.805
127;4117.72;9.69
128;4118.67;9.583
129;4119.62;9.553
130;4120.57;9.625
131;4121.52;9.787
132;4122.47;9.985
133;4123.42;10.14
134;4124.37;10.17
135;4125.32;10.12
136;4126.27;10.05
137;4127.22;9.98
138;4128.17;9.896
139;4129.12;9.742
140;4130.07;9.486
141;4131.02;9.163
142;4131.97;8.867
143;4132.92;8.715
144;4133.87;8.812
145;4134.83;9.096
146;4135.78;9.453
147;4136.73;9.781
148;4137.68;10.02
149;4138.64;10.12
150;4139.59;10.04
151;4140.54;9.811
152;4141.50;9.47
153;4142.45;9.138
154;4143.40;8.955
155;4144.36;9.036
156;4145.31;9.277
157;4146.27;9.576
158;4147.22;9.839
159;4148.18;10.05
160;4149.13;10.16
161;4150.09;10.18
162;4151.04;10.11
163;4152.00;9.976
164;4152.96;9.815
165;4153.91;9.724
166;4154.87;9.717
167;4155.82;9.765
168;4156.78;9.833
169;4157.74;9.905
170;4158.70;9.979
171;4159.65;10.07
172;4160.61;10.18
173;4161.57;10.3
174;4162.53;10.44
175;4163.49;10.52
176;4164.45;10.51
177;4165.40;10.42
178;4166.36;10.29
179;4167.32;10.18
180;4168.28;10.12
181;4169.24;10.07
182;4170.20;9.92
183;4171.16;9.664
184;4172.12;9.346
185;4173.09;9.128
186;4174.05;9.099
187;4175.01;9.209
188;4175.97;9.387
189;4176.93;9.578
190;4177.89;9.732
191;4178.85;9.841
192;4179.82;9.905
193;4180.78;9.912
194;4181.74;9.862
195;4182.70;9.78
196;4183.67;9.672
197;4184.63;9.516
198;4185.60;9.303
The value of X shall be -0.91 angstroms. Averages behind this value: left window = 8.96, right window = 9.61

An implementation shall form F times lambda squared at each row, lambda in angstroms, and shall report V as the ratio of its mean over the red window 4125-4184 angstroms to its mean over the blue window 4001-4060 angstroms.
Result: 1.13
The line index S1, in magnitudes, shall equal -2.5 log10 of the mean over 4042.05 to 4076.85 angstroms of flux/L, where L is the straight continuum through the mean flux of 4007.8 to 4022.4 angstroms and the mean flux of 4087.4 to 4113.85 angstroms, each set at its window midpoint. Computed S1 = 0.09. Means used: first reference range 9.39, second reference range 9.63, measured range 8.8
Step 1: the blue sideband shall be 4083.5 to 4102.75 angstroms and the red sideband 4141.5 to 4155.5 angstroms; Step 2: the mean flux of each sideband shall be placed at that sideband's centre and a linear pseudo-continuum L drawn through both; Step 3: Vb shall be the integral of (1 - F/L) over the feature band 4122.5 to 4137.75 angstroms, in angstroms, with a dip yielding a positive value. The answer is 0.2 angstroms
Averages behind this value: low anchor 9.82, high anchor 9.68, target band 9.6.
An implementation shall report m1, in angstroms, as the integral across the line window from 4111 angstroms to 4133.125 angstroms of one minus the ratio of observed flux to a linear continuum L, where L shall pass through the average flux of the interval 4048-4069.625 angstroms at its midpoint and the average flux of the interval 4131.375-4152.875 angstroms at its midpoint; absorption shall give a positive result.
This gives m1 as -0.8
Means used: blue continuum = 8.89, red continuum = 9.57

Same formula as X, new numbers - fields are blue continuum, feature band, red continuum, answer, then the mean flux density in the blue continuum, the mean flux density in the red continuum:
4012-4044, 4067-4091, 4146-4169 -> 0.8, 9.43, 10.1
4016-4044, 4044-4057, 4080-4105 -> 1.1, 9.46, 9.56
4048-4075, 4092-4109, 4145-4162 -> 0.1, 8.93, 9.92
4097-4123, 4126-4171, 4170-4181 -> -1.6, 9.36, 9.54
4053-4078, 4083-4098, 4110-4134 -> -1.6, 8.87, 9.7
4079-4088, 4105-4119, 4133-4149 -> -0.4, 9.43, 9.52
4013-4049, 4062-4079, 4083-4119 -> 1.2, 9.25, 9.68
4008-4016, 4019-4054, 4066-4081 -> -0.4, 9.26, 8.9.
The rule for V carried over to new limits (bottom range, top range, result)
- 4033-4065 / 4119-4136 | 1.11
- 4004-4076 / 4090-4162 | 1.10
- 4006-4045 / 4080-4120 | 1.07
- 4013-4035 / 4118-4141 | 1.08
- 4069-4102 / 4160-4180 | 1.09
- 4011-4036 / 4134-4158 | 1.10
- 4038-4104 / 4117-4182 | 1.11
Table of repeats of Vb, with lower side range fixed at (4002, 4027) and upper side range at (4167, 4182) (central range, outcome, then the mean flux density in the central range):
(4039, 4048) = 0.7 angstroms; 8.69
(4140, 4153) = -0.1 angstroms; 9.67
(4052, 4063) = 0.6 angstroms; 8.95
